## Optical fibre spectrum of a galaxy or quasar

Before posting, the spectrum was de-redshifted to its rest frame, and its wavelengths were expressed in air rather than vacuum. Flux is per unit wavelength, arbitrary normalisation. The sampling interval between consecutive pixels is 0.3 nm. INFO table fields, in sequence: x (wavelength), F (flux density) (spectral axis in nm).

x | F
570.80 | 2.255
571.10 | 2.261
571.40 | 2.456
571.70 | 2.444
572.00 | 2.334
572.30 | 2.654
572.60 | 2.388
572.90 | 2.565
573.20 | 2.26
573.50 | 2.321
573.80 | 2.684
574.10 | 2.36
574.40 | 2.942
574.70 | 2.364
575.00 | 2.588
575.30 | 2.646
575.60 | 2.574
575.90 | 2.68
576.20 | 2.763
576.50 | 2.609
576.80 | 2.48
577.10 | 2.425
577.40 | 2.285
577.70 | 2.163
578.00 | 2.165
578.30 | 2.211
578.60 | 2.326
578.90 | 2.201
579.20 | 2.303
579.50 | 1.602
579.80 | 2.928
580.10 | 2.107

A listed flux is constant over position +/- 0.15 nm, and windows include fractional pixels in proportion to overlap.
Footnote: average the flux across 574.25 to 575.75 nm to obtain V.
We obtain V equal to 2.62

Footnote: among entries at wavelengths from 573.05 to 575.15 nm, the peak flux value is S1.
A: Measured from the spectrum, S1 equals 2.942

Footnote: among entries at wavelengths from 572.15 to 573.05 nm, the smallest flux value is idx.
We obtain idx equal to 2.388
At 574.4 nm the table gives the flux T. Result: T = 2.942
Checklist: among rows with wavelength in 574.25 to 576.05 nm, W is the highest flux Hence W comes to 2.942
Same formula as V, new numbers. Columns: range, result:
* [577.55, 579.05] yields 2.21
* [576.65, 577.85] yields 2.34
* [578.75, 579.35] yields 2.25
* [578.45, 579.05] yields 2.26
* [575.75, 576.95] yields 2.63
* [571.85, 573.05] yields 2.49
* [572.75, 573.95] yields 2.46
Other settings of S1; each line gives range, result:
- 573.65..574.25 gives 2.684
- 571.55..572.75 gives 2.654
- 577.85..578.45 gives 2.211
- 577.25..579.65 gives 2.326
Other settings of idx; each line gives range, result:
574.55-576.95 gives 2.364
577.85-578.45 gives 2.165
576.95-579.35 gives 2.163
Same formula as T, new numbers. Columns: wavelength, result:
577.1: 2.425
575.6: 2.574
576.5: 2.609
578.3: 2.211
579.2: 2.303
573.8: 2.684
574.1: 2.36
